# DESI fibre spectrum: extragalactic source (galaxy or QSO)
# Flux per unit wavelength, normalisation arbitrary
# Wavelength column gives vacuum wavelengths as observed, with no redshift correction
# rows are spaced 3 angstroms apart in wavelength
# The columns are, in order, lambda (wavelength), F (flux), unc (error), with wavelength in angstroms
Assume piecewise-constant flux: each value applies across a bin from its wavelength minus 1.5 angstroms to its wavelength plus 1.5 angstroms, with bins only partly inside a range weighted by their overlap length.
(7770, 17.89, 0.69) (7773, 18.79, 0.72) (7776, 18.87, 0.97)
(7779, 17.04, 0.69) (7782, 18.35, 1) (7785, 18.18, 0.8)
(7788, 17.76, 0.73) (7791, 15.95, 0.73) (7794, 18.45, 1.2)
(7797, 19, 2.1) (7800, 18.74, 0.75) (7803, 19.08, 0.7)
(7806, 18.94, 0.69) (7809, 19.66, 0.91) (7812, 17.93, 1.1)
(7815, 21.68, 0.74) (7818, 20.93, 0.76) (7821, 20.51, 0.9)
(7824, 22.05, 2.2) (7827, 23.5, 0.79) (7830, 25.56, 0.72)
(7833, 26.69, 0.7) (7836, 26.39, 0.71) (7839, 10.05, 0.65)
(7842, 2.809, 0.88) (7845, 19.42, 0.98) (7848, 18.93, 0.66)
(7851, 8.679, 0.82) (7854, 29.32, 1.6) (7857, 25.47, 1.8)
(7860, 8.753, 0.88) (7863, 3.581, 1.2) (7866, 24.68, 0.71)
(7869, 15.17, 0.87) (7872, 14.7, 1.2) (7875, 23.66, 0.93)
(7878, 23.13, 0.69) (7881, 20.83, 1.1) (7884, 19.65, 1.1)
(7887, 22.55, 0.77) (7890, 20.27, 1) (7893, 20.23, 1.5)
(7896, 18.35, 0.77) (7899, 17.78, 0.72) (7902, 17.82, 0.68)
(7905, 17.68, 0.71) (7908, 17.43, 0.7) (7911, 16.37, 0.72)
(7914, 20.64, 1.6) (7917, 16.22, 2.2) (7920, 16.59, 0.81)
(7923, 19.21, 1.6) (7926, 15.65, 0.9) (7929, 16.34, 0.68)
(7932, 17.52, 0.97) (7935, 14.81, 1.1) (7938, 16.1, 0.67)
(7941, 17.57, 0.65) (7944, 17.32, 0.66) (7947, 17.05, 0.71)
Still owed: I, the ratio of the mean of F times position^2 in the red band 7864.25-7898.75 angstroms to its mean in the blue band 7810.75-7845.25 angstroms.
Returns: 1.03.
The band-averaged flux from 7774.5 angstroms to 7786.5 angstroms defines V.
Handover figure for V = 18.1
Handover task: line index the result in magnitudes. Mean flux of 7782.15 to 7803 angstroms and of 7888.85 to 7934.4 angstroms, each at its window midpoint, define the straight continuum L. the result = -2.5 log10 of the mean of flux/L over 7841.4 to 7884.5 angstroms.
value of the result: 0.03 mag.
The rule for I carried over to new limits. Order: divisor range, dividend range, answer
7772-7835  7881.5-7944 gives 0.93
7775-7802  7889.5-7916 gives 1.05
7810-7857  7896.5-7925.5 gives 0.91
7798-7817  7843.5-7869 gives 0.90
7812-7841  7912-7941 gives 0.82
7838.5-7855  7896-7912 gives 1.21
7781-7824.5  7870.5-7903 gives 1.07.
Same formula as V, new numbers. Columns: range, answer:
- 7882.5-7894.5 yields 20.7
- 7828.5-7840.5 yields 22.2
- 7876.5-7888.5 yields 21.5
